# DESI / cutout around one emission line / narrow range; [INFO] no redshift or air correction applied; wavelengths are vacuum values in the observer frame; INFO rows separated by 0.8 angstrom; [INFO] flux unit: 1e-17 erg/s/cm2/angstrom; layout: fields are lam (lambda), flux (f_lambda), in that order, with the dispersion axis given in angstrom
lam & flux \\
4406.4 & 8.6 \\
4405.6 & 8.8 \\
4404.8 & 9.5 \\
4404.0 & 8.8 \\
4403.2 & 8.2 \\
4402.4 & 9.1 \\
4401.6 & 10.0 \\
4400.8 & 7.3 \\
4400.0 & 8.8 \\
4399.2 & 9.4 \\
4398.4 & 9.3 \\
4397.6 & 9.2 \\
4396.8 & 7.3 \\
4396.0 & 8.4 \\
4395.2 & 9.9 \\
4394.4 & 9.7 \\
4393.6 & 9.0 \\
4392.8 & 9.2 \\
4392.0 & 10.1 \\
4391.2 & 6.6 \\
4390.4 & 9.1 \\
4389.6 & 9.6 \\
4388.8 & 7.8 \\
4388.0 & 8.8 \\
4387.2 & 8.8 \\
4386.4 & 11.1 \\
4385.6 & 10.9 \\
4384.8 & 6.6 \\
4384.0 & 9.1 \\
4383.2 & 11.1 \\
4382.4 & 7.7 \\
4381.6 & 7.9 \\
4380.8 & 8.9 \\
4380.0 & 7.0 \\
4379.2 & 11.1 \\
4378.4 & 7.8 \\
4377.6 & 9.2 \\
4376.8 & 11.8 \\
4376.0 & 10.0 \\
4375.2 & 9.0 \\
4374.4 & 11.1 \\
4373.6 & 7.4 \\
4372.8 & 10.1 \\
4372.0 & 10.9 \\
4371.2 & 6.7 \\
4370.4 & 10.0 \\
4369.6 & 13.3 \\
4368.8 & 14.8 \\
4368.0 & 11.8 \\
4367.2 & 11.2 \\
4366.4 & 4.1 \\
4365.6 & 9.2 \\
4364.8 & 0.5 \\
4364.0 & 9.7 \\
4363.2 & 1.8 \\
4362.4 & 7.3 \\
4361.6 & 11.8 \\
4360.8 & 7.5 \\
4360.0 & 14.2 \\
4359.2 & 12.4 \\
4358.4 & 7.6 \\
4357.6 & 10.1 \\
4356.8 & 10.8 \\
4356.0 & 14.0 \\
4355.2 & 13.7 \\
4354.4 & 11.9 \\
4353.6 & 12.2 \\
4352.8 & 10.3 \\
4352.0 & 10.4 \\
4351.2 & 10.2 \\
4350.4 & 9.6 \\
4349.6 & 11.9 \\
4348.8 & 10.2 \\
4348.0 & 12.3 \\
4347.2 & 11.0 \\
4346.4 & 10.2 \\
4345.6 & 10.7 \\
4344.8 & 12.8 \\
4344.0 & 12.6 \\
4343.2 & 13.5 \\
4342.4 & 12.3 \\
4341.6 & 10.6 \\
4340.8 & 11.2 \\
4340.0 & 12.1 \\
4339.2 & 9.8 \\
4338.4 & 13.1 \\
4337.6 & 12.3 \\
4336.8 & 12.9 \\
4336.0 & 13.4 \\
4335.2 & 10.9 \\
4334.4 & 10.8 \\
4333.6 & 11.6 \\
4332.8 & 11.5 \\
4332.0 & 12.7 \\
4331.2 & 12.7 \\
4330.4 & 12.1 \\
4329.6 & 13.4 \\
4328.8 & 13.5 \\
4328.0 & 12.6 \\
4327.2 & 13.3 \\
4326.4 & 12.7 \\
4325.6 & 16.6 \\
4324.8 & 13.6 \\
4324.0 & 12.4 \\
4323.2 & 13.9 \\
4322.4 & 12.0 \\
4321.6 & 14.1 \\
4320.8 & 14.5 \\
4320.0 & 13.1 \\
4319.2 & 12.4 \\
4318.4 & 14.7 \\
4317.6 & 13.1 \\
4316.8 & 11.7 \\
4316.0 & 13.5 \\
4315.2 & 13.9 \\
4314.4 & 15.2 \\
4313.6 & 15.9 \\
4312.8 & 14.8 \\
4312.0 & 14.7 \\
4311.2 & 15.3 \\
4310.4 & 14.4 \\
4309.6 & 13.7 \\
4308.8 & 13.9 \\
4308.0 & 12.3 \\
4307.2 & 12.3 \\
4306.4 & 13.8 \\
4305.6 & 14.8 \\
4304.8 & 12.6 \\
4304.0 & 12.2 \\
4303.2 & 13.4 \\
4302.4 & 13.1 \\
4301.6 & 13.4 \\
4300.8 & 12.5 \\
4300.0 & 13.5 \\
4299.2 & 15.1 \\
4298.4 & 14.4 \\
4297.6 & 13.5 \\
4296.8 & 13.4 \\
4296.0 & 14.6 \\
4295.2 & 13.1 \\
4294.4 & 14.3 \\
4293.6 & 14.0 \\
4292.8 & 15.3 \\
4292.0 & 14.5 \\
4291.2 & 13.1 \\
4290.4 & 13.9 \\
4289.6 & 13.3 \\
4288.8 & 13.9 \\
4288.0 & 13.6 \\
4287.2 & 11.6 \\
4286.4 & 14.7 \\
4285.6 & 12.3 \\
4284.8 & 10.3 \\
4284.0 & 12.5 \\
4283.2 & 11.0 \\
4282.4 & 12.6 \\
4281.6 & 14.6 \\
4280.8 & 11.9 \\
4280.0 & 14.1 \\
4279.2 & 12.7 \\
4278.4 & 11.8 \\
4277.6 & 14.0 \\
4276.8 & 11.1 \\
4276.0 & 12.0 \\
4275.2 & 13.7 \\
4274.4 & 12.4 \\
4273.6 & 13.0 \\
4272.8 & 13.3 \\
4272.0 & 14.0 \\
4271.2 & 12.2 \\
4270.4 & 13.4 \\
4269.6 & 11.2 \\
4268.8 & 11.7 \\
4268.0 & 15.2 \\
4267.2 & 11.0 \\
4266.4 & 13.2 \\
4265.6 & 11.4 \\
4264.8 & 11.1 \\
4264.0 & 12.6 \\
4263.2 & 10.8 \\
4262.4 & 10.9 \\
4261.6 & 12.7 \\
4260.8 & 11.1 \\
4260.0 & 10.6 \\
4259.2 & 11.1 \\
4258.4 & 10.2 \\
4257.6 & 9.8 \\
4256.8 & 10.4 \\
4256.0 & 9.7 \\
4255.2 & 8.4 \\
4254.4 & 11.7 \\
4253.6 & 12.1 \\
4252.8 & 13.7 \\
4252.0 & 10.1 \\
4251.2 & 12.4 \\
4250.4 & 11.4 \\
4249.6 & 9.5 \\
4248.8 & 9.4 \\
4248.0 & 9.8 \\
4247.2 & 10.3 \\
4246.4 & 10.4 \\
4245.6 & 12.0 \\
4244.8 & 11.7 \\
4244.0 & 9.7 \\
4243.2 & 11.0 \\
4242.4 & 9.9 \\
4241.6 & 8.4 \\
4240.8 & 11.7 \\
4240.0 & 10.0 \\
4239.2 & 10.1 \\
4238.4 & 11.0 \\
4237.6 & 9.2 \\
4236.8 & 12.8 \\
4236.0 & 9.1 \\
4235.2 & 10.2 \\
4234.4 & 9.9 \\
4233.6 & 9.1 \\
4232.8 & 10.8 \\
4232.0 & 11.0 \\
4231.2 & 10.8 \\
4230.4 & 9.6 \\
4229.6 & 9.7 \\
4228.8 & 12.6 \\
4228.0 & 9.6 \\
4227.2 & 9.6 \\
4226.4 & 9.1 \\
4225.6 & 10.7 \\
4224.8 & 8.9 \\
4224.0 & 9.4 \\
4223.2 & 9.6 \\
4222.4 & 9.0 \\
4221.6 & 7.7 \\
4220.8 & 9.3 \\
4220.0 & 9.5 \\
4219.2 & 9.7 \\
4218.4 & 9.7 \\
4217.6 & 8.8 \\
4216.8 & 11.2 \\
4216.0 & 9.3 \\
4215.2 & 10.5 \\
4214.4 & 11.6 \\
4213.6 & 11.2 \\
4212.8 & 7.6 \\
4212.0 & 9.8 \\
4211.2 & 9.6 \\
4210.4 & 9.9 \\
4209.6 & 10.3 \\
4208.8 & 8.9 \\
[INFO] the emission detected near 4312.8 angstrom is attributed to C III] 1909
